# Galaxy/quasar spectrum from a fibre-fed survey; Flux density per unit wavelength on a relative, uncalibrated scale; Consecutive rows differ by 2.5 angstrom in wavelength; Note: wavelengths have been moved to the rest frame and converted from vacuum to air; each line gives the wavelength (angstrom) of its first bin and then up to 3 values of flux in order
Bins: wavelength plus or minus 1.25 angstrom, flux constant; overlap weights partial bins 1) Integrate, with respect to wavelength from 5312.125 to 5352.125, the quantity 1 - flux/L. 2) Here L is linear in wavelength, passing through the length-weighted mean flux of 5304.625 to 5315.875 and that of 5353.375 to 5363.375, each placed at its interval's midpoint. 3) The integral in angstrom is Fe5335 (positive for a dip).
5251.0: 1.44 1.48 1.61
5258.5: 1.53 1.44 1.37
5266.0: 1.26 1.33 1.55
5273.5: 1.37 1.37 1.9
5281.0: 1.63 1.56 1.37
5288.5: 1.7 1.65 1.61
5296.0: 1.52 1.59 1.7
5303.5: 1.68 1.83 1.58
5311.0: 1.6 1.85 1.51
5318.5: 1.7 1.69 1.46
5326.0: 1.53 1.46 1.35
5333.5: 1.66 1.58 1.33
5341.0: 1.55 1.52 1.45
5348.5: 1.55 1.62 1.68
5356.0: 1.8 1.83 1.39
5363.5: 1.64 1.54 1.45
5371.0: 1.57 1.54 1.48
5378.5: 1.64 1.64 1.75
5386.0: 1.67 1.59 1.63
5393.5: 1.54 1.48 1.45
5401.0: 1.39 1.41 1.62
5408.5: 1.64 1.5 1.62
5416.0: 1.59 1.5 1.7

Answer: 3.2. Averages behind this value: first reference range 1.69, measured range 1.55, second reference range 1.67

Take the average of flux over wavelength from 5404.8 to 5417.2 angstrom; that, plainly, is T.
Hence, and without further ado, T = 1.59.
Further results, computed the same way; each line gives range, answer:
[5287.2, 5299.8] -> 1.61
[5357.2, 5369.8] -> 1.57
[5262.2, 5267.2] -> 1.32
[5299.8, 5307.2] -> 1.74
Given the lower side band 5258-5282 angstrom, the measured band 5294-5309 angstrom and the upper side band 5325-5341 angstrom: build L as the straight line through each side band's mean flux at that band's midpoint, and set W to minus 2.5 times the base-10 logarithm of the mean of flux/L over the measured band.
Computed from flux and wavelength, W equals -0.12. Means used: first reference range 1.47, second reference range 1.49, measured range 1.65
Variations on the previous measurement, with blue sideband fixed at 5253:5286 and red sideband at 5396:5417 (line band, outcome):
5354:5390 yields -0.067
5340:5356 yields -0.051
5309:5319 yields -0.108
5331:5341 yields 0.000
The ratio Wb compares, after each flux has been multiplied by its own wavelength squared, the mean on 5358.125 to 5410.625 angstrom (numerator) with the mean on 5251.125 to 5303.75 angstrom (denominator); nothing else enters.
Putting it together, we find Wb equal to 1.1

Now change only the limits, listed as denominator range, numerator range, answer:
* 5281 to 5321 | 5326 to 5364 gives 0.97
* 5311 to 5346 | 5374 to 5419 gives 1.03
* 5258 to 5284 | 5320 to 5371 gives 1.08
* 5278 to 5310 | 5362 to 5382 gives 0.98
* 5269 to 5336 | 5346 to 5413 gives 1.02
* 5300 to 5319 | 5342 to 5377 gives 0.96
